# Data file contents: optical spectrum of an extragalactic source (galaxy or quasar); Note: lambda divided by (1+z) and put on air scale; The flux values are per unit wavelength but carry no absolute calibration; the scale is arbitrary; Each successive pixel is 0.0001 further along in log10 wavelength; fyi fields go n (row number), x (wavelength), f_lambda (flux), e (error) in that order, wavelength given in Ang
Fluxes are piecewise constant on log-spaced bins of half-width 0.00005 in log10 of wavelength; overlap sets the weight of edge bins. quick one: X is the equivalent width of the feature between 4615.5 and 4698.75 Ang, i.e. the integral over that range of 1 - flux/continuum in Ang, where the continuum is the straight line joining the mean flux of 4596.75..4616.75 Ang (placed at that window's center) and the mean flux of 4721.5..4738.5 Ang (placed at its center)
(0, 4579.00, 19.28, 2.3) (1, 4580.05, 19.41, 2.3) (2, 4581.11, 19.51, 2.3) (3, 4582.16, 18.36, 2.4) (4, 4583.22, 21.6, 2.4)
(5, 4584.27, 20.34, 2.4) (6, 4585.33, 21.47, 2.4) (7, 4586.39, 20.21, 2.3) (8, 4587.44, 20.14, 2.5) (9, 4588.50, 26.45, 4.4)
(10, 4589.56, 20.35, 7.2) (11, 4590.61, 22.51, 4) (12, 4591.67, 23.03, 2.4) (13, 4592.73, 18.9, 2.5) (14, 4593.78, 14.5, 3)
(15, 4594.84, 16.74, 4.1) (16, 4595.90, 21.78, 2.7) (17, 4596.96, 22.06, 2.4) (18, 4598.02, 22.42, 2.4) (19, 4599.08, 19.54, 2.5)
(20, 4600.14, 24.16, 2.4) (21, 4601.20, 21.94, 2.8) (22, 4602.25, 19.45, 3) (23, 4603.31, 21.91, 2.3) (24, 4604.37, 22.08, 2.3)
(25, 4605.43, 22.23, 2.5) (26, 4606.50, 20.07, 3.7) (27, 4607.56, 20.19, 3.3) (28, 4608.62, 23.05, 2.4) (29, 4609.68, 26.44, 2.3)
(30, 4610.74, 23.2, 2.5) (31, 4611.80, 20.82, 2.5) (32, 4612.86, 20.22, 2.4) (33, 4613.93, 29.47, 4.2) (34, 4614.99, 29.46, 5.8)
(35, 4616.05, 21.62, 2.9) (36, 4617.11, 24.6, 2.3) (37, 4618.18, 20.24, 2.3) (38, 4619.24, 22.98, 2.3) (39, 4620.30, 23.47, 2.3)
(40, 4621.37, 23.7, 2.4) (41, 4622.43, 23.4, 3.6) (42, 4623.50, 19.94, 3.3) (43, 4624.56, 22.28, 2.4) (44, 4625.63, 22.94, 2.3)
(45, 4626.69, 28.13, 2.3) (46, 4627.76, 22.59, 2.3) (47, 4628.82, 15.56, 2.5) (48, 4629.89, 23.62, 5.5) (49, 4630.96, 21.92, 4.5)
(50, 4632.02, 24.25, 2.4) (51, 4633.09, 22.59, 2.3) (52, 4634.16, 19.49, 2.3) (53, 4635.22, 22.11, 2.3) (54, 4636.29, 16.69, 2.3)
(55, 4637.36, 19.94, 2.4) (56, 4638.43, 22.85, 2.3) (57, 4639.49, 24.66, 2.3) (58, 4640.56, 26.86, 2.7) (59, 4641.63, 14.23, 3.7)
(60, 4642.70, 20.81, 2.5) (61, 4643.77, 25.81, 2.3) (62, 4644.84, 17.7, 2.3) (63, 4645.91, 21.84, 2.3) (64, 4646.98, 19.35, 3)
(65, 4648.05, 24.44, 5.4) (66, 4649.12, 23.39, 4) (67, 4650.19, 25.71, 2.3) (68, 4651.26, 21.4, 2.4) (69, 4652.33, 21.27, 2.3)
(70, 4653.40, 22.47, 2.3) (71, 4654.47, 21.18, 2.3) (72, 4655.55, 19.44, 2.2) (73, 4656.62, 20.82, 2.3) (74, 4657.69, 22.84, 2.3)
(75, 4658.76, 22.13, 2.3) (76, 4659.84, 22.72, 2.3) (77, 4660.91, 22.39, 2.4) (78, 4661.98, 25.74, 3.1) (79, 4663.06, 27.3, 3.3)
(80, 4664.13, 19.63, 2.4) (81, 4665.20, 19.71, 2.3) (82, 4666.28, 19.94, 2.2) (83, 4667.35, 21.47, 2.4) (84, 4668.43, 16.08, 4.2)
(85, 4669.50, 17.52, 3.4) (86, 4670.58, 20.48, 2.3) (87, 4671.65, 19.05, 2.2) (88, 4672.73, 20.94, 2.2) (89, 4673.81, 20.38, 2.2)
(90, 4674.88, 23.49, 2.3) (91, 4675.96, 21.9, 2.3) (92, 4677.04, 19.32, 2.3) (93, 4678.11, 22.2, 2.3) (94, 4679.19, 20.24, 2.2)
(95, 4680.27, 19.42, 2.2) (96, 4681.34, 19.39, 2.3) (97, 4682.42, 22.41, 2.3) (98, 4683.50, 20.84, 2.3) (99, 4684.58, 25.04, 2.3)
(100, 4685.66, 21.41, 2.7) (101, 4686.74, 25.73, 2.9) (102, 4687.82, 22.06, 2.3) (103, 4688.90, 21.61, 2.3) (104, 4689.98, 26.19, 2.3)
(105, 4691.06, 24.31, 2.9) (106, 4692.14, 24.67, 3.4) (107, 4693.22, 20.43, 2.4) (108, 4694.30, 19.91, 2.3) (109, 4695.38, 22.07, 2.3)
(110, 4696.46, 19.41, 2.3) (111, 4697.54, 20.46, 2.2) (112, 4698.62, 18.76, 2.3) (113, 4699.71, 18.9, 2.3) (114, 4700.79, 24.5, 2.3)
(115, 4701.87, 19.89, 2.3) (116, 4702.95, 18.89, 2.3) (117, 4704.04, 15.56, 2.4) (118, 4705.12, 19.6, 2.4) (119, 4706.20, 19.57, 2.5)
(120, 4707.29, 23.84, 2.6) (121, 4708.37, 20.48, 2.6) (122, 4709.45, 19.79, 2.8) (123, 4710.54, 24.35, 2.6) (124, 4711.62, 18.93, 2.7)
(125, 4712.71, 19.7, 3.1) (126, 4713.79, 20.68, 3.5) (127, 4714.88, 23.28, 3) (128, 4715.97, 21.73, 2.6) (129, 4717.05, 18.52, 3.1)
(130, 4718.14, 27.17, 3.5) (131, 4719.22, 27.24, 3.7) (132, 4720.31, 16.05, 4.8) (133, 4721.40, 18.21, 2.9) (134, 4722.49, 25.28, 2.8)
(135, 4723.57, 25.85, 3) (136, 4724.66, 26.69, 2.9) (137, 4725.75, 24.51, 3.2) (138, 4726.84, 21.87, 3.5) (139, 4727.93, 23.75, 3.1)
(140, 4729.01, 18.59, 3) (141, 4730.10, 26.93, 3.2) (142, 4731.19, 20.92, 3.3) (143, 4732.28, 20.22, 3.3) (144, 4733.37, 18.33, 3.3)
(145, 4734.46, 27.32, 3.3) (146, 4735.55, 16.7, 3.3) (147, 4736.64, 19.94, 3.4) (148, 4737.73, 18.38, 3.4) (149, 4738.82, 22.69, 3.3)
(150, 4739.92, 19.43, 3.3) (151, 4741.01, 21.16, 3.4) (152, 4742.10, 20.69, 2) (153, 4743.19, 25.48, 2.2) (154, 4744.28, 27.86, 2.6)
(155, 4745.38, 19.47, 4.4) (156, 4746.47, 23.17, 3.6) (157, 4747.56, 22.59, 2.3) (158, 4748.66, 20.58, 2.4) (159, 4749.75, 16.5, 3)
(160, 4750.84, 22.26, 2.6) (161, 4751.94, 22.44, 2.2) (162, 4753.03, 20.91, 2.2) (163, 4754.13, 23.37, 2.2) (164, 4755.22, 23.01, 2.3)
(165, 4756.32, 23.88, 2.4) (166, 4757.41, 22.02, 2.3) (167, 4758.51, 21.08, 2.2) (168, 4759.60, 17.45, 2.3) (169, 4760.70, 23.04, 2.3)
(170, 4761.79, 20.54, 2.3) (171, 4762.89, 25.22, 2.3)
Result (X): 2.8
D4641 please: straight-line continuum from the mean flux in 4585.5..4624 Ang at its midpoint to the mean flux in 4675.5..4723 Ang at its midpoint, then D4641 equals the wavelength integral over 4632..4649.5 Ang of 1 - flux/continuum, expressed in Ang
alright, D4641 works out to 0.22 Ang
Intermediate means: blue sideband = 22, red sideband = 21.4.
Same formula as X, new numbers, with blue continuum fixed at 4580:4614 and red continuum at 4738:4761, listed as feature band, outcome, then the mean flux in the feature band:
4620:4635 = -0.7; 22.4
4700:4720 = 0.4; 21.2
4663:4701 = 0.6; 21.2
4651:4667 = -0.3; 21.9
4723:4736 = -0.6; 22.7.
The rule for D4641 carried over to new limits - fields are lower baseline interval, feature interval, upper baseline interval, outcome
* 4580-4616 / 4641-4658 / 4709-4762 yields 0.2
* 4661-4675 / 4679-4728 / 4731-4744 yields -1.7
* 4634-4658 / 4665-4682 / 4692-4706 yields 0.6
